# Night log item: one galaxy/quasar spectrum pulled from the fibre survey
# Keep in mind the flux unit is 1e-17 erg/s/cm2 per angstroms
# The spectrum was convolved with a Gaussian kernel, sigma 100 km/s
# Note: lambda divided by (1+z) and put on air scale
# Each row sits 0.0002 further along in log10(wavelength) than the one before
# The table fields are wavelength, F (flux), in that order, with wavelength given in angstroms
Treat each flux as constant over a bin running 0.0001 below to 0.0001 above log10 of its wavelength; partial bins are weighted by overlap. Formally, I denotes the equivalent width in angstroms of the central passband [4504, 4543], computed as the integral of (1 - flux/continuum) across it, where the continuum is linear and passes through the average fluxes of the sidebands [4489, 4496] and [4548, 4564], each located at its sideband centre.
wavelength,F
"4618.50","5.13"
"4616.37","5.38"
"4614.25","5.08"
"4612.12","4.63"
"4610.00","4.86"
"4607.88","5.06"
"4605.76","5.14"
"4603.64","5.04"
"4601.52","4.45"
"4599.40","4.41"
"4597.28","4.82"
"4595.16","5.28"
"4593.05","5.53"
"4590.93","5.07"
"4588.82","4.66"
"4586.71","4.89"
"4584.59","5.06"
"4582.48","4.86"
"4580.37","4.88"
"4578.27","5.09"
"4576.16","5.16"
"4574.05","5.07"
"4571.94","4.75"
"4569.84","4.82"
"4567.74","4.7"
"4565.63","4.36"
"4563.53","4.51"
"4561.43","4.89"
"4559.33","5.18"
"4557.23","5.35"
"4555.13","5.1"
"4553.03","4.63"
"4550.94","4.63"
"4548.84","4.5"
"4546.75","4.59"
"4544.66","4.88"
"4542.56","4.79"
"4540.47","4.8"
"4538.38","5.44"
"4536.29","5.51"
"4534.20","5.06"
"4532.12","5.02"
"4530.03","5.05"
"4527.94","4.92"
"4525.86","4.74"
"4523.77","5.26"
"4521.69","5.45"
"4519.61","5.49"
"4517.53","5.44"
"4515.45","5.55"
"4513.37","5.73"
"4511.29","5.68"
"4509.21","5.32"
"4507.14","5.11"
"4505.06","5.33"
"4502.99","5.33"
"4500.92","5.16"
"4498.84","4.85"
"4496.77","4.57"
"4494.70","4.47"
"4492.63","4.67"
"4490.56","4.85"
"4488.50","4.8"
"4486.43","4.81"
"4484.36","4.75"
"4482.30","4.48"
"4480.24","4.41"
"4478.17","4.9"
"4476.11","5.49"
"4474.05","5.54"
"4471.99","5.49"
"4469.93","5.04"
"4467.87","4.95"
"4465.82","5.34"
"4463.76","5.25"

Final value -4.0 angstroms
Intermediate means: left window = 4.67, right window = 4.86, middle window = 5.25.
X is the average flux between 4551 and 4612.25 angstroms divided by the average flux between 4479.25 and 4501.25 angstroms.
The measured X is 1.04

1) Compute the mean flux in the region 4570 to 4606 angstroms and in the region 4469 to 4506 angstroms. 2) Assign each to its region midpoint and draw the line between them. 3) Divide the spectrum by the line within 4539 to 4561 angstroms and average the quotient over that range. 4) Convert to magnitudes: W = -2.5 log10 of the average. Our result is 0.019 mag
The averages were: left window 4.94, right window 4.94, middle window 4.86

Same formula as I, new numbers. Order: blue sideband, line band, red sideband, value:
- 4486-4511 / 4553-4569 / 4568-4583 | 0.30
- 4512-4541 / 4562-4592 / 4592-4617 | 1.30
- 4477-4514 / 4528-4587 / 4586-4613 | 0.18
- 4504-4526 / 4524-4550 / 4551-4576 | 1.02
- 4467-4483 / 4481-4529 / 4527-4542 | 0.04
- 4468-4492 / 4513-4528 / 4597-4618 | -1.20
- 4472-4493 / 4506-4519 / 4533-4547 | -1.30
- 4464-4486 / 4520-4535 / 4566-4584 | -0.37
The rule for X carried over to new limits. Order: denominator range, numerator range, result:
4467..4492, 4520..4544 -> 1.03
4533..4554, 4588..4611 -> 1.01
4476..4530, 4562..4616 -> 0.97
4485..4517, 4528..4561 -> 0.98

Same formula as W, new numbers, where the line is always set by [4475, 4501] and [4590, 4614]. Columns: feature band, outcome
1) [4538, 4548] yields -0.001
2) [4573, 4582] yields -0.030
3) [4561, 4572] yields 0.053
